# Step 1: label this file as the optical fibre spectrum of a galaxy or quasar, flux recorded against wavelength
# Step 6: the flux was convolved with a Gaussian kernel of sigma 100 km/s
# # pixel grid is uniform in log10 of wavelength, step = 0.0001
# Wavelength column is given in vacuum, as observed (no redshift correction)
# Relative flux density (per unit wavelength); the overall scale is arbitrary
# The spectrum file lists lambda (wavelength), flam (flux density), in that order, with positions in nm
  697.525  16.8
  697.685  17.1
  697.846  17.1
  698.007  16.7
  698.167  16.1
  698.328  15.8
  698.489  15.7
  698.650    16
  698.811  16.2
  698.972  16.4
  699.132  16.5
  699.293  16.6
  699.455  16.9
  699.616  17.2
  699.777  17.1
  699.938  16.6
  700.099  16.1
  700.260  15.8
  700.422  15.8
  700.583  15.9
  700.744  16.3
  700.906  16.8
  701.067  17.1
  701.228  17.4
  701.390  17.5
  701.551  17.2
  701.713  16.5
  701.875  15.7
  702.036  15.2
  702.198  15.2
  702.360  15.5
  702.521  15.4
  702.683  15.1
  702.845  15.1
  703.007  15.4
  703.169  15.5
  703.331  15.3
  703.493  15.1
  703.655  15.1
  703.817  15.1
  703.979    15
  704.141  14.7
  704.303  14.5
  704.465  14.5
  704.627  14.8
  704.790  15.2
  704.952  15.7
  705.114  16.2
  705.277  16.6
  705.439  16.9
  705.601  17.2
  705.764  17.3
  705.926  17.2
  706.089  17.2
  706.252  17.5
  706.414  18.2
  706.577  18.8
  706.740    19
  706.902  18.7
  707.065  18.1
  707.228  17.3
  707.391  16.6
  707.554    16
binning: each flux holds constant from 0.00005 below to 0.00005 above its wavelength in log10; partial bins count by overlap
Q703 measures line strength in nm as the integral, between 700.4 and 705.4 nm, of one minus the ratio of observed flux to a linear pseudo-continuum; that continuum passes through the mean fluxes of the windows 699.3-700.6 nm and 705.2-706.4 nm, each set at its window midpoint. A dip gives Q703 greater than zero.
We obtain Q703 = 0.33 nm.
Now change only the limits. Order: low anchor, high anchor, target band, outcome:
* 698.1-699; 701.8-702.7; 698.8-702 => -0.180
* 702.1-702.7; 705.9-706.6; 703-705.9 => 0.176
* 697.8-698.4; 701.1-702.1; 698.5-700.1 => -0.006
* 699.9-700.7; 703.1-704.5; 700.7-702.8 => -0.080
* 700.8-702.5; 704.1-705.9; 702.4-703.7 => 0.072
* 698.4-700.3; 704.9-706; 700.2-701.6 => -0.010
